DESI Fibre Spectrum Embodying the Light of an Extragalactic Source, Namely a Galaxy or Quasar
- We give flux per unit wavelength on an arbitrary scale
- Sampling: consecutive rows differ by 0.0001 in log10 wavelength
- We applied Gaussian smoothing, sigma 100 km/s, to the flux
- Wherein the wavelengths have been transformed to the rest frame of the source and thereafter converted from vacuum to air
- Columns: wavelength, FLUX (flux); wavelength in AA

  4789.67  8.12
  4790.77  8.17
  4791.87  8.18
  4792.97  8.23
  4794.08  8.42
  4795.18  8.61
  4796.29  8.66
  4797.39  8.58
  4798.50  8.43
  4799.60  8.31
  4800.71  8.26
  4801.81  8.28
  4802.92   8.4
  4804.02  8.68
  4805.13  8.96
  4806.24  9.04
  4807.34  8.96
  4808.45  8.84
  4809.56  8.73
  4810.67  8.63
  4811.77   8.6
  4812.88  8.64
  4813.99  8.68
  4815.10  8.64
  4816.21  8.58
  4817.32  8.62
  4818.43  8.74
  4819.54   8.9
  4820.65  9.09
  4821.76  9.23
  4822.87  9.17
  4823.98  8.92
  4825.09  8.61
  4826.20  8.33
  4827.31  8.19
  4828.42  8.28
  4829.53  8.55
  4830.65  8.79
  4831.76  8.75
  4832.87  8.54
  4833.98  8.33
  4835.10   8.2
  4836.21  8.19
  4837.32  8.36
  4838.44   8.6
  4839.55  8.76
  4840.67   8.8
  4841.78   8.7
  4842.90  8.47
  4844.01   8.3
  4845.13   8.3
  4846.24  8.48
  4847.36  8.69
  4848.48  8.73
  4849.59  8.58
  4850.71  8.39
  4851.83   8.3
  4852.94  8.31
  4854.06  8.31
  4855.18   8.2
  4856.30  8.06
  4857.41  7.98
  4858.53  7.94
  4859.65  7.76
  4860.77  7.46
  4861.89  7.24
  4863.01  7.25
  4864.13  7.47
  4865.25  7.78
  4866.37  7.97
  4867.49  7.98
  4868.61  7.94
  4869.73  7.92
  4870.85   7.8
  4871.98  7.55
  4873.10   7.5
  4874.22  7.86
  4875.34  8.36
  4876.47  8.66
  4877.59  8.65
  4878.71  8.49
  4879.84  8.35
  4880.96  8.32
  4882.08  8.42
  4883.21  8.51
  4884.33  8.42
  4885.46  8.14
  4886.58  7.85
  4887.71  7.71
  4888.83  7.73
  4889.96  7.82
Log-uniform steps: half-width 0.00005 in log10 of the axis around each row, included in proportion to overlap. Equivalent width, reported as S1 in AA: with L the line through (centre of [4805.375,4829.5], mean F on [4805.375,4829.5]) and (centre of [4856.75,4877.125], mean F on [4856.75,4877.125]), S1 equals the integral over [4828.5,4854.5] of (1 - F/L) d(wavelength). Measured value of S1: -0.7 AA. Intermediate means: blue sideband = 8.73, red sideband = 7.81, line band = 8.49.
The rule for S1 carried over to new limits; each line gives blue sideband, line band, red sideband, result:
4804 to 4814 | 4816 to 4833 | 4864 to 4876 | -0.3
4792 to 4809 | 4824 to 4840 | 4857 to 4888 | -0.3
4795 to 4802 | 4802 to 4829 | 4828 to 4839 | -0.9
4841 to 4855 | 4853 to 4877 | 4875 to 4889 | 1.5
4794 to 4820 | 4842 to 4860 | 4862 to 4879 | -0.4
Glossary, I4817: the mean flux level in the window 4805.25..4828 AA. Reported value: 8.76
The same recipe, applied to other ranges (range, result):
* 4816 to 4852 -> 8.59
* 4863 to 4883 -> 8.04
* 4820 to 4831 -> 8.72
